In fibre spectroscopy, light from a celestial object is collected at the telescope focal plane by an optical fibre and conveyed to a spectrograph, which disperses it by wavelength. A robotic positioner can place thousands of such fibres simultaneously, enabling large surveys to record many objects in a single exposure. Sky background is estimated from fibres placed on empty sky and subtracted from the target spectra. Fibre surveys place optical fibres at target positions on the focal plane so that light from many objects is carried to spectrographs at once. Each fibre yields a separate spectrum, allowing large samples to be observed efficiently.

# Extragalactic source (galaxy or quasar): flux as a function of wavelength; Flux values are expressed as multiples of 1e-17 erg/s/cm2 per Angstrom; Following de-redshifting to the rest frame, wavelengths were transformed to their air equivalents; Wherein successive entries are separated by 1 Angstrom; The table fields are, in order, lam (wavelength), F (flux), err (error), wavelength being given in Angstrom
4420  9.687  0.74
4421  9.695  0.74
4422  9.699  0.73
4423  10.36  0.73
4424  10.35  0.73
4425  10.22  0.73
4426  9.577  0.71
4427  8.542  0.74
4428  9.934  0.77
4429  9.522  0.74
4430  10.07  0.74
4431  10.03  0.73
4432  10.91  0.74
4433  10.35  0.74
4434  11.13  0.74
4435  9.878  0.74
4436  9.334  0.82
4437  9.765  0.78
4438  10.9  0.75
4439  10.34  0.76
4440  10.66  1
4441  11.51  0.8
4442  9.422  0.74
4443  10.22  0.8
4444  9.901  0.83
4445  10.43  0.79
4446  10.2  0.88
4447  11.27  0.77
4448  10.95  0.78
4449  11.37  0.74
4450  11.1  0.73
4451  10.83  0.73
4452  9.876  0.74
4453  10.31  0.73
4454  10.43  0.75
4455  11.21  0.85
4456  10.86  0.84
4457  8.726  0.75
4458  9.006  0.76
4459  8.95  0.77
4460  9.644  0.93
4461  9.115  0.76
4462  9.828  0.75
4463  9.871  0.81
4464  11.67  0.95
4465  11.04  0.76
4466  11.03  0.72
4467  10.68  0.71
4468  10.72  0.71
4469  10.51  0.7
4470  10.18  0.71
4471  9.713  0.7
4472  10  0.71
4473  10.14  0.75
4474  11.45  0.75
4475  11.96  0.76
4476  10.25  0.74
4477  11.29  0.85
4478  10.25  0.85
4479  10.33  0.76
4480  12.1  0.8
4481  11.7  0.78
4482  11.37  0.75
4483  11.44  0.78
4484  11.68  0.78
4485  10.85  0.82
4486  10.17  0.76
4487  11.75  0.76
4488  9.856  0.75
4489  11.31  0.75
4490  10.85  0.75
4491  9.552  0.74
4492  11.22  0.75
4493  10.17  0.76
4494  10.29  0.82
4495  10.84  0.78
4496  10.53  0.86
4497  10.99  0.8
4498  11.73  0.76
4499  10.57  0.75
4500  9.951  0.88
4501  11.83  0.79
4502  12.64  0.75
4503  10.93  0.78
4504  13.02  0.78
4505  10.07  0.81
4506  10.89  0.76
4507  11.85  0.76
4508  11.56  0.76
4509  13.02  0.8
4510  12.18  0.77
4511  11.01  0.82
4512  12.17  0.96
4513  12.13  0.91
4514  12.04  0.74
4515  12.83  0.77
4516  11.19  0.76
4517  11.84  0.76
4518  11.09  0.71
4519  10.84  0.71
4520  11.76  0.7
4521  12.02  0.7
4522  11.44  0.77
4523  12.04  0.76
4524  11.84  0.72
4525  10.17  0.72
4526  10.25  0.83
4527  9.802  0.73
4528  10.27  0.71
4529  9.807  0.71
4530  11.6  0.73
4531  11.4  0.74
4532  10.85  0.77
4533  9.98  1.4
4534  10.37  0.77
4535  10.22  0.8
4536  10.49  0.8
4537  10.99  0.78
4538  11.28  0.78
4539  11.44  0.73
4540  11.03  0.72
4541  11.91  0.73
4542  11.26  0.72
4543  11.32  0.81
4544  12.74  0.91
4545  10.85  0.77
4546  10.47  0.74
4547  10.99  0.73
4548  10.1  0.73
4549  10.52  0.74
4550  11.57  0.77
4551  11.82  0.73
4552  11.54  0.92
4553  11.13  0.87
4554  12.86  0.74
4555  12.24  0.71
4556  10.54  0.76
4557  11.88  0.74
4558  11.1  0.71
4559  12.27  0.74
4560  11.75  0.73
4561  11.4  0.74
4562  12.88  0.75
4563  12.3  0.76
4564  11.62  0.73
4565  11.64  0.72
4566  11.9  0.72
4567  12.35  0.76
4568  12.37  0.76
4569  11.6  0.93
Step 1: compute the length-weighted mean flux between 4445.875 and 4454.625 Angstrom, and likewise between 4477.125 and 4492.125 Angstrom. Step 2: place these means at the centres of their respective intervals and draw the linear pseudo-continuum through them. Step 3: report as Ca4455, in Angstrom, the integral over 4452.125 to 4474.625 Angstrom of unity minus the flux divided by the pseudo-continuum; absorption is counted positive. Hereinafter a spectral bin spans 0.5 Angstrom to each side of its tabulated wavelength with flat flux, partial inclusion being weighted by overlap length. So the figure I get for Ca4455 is 1.2 Angstrom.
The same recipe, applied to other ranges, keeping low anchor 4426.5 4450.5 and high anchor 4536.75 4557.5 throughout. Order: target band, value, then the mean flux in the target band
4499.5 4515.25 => -1.1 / 11.7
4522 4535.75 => 0.6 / 10.7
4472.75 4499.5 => -0.4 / 10.9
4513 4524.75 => -0.7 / 11.7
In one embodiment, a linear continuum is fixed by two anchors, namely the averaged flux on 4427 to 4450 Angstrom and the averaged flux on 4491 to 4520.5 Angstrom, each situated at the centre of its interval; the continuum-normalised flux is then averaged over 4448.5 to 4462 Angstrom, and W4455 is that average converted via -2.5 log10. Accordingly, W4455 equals 0.05 mag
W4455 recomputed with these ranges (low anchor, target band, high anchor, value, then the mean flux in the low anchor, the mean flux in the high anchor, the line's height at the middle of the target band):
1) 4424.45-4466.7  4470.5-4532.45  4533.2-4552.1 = -0.042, 10.2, 11.1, 10.7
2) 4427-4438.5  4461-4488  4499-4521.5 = 0.014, 10.1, 11.7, 10.9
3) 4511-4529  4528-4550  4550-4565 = 0.062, 11.3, 11.8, 11.6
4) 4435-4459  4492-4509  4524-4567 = -0.035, 10.3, 11.2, 10.8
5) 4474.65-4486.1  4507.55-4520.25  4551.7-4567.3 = -0.036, 11.1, 11.8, 11.4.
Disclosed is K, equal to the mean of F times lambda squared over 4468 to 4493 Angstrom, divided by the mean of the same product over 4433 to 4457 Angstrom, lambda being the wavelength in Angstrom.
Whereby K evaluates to 1.05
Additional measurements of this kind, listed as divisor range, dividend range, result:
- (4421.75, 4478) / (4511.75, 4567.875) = 1.15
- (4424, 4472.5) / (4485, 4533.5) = 1.12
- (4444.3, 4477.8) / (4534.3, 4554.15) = 1.11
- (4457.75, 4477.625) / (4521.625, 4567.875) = 1.13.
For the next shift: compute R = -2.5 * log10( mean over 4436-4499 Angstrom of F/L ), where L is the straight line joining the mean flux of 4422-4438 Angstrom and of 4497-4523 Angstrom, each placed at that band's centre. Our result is 0.02 mag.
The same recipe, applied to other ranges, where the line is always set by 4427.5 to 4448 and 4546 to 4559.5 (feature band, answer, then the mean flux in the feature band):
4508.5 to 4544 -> -0.01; 11.3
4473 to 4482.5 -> -0.04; 11.1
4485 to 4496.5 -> 0.02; 10.6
